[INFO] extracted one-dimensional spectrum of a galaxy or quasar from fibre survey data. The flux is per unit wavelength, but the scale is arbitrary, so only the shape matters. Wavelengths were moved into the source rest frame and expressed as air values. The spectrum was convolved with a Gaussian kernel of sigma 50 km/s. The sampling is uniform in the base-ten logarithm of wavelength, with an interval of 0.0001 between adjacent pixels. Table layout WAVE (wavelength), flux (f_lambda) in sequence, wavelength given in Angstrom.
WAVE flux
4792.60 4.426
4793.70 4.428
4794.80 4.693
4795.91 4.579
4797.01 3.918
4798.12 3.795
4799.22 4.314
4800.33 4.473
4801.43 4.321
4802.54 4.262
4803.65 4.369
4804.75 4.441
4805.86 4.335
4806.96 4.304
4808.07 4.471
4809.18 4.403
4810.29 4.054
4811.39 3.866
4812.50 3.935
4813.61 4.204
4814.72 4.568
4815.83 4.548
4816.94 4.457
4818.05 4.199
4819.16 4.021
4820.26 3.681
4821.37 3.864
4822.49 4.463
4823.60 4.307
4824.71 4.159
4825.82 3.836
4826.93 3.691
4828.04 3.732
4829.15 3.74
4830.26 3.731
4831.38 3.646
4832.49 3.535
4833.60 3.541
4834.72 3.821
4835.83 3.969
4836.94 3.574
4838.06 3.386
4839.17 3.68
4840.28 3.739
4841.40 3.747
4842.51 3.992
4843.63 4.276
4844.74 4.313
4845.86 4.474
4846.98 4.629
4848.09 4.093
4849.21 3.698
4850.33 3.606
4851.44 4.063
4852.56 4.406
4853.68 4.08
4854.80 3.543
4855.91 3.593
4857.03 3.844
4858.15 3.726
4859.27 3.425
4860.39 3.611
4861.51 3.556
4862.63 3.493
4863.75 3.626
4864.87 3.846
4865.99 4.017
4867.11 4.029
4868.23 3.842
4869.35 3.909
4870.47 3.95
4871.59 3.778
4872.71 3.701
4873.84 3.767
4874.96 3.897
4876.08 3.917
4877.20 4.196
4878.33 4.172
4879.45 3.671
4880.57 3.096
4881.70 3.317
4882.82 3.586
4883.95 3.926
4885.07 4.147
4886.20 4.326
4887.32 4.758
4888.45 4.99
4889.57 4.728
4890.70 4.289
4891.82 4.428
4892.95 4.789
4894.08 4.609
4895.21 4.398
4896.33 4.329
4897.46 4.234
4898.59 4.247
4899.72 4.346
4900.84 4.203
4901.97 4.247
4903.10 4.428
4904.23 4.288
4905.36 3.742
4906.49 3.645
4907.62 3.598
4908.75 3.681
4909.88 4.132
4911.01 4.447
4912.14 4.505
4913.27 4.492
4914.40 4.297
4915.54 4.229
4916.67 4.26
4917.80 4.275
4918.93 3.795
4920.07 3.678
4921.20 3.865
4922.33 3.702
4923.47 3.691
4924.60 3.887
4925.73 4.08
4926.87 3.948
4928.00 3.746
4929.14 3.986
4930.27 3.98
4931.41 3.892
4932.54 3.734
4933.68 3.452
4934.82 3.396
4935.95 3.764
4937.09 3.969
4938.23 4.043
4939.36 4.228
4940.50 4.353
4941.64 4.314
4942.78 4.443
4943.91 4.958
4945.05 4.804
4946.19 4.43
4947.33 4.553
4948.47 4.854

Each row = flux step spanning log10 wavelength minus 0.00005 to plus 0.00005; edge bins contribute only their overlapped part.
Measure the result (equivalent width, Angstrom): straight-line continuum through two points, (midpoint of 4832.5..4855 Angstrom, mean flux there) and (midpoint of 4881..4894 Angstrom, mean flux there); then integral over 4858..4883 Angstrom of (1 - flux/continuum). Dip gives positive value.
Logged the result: 2.4 Angstrom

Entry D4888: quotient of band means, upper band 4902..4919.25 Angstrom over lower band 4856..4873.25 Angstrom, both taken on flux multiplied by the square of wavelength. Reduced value 1.1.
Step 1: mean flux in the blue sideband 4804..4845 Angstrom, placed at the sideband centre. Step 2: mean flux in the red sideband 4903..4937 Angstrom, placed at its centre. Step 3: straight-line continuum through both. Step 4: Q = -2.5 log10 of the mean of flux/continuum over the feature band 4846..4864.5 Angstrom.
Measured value 0.04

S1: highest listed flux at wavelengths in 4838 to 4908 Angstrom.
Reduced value 4.99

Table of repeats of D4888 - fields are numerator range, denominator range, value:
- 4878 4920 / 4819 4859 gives 1.10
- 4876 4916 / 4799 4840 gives 1.07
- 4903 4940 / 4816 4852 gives 1.04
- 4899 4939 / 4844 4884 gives 1.06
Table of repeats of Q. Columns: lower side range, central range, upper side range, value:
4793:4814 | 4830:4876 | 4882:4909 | 0.11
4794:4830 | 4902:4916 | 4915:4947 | -0.02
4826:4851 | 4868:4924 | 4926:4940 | -0.07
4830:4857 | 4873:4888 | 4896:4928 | 0.02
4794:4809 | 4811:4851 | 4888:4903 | 0.10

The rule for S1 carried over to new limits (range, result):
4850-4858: 4.406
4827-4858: 4.629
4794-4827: 4.693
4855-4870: 4.029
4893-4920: 4.609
